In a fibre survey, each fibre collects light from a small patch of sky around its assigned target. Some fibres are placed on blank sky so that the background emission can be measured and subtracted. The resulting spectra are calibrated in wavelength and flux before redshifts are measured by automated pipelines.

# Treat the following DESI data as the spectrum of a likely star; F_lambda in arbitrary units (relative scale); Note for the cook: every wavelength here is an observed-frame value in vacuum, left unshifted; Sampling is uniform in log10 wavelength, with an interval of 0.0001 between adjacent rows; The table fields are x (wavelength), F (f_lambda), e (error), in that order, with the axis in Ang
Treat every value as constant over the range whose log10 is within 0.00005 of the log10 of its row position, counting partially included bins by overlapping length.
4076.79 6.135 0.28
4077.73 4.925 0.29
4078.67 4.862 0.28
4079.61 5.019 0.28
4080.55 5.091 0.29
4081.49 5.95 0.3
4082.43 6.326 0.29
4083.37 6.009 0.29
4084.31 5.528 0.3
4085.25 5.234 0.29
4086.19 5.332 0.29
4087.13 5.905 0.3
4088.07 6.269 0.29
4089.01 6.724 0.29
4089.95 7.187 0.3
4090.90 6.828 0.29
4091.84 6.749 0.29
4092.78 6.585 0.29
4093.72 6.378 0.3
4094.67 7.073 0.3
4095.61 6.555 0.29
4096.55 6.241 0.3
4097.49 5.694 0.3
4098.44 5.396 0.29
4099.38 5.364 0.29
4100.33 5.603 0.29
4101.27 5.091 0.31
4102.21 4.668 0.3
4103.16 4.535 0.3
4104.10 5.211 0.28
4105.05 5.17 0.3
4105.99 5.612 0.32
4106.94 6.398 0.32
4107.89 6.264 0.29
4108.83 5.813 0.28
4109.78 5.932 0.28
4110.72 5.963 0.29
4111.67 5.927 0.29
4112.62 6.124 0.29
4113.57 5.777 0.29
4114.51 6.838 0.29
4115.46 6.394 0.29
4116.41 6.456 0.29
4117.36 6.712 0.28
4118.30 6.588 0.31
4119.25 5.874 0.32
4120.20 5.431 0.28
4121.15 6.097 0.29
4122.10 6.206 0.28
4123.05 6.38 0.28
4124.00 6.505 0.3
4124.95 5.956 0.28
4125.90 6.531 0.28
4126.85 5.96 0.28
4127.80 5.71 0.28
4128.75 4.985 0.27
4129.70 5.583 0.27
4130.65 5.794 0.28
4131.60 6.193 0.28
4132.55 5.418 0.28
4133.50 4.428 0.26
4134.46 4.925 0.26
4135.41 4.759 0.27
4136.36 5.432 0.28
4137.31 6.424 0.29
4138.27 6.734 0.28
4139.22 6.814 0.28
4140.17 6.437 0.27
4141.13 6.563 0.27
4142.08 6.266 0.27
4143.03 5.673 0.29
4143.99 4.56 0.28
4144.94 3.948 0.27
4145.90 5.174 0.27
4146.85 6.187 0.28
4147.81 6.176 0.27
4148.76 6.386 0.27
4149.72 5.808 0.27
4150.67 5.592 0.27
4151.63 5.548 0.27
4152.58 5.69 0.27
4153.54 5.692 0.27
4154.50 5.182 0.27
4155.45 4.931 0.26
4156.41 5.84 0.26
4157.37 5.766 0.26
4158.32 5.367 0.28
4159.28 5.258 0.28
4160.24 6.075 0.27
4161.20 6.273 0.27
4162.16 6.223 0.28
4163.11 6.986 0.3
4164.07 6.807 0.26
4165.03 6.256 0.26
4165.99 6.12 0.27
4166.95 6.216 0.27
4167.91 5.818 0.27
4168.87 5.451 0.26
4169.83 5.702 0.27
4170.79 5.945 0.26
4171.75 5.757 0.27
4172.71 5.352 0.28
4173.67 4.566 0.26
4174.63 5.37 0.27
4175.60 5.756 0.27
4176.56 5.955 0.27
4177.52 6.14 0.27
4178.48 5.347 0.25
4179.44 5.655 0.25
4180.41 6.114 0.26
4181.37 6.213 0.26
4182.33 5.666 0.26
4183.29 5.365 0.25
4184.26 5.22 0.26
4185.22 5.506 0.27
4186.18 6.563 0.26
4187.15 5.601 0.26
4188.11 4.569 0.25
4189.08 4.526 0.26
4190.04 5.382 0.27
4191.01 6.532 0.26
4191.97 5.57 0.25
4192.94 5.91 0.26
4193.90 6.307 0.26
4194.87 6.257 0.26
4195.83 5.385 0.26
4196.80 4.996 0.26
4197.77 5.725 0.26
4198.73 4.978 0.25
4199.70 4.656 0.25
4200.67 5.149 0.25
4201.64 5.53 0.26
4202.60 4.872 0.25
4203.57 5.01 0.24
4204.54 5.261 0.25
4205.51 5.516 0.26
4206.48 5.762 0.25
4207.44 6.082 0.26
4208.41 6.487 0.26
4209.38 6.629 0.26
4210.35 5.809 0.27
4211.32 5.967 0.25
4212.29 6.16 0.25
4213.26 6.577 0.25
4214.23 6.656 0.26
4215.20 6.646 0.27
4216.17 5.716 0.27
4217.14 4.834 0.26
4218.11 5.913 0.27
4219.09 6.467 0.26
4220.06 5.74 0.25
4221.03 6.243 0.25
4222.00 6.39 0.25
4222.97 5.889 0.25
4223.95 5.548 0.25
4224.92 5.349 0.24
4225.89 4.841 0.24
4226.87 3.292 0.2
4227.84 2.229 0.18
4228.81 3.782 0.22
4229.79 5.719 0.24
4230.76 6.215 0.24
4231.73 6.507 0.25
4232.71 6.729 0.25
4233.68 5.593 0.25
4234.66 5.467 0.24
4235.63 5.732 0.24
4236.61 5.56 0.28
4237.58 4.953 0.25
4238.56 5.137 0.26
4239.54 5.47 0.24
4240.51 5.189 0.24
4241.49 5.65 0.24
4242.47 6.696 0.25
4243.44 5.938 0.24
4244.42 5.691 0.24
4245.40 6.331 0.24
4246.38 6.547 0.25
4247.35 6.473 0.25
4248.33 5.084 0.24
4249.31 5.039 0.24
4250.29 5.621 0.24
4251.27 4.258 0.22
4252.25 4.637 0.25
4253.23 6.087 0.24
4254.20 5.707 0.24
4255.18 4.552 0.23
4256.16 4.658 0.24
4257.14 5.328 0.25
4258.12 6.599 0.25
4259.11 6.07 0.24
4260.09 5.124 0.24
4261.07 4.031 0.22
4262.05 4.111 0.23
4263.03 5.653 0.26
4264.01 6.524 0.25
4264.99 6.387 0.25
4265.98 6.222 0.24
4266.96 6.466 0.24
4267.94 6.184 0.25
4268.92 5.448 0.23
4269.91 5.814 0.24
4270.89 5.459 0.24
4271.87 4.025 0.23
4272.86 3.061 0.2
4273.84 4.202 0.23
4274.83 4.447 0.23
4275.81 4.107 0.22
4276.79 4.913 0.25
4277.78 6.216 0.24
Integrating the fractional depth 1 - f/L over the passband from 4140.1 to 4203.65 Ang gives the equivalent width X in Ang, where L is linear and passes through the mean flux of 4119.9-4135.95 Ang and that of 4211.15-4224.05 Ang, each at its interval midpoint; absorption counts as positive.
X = 2.3 Ang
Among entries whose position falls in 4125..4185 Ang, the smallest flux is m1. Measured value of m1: 3.948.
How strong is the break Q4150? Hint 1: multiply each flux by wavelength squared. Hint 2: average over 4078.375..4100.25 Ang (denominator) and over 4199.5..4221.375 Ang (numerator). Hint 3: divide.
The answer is 1.03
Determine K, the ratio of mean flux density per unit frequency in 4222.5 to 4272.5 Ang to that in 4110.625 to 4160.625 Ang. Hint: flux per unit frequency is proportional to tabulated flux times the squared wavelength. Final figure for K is 0.98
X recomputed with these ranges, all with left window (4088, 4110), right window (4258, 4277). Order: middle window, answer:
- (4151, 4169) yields -0.6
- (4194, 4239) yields -1.0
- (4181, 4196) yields -0.3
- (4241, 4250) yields -1.0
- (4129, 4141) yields 0.1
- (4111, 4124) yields -0.7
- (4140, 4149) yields 0.1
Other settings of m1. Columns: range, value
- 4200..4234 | 2.229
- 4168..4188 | 4.566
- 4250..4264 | 4.031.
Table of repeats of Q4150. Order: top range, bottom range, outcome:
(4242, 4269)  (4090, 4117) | 1.01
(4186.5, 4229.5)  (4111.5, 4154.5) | 0.97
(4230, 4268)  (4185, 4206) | 1.06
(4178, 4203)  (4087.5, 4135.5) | 0.97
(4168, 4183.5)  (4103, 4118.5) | 0.97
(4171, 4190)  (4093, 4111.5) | 1.00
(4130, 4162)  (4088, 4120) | 0.96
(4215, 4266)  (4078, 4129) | 0.99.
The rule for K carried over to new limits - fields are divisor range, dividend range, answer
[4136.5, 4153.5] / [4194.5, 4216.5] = 1.01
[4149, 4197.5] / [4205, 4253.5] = 1.01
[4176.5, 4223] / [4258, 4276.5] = 0.94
